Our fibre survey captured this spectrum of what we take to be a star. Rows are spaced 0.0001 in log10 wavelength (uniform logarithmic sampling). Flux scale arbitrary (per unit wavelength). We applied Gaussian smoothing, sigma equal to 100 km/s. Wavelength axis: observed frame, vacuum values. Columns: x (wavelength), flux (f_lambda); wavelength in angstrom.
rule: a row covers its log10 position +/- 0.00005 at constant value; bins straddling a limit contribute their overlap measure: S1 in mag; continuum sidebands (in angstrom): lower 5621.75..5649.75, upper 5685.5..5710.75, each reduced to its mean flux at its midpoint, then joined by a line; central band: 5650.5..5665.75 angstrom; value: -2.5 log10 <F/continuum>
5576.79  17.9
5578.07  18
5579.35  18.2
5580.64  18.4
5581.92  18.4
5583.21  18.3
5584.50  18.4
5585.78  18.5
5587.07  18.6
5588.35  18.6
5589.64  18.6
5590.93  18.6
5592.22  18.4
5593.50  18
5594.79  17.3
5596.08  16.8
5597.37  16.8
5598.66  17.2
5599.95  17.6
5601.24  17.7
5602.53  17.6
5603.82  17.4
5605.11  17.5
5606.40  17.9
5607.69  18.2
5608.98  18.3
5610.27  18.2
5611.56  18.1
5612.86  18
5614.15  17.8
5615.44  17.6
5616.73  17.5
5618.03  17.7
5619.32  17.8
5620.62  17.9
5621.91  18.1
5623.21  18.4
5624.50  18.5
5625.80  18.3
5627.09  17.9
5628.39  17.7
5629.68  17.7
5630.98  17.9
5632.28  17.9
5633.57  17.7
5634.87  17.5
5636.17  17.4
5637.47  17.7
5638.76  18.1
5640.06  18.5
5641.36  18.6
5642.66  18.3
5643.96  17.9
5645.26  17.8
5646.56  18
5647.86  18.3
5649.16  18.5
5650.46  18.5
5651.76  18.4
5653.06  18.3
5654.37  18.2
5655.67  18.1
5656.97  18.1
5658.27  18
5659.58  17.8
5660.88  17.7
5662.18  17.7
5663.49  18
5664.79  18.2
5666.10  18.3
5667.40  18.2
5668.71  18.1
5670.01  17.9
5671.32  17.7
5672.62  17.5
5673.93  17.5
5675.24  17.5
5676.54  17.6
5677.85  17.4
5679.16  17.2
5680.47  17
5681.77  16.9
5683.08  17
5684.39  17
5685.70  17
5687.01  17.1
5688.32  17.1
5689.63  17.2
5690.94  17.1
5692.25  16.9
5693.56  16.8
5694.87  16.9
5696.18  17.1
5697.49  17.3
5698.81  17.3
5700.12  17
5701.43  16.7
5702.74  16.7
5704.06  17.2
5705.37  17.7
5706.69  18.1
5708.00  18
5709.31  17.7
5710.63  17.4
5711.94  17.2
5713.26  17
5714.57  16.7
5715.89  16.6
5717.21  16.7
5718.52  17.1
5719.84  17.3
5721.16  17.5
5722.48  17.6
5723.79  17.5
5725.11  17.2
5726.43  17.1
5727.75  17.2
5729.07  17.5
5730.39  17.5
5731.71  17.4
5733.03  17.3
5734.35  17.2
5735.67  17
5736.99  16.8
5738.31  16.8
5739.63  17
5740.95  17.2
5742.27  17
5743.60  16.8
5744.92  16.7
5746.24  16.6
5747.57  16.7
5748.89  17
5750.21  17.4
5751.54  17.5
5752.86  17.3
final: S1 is -0.02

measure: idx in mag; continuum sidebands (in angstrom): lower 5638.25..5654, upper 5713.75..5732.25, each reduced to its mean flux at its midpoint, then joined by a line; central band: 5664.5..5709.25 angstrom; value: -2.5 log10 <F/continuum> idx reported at 0.02 mag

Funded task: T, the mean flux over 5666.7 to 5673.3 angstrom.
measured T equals 17.9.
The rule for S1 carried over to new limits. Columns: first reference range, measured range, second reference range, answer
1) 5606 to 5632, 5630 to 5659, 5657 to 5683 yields -0.01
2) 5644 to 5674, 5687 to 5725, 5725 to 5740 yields 0.02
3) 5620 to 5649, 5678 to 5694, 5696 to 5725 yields 0.03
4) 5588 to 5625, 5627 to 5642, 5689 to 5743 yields -0.01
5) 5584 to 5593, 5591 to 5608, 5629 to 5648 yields 0.05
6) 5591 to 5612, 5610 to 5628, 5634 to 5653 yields -0.01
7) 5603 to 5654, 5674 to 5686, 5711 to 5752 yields 0.02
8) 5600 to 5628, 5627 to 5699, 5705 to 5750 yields -0.01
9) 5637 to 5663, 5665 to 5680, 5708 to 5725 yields 0.01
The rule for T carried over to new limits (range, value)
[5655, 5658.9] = 18.1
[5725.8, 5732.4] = 17.3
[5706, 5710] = 17.9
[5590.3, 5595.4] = 18.1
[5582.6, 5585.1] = 18.3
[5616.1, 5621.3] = 17.7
